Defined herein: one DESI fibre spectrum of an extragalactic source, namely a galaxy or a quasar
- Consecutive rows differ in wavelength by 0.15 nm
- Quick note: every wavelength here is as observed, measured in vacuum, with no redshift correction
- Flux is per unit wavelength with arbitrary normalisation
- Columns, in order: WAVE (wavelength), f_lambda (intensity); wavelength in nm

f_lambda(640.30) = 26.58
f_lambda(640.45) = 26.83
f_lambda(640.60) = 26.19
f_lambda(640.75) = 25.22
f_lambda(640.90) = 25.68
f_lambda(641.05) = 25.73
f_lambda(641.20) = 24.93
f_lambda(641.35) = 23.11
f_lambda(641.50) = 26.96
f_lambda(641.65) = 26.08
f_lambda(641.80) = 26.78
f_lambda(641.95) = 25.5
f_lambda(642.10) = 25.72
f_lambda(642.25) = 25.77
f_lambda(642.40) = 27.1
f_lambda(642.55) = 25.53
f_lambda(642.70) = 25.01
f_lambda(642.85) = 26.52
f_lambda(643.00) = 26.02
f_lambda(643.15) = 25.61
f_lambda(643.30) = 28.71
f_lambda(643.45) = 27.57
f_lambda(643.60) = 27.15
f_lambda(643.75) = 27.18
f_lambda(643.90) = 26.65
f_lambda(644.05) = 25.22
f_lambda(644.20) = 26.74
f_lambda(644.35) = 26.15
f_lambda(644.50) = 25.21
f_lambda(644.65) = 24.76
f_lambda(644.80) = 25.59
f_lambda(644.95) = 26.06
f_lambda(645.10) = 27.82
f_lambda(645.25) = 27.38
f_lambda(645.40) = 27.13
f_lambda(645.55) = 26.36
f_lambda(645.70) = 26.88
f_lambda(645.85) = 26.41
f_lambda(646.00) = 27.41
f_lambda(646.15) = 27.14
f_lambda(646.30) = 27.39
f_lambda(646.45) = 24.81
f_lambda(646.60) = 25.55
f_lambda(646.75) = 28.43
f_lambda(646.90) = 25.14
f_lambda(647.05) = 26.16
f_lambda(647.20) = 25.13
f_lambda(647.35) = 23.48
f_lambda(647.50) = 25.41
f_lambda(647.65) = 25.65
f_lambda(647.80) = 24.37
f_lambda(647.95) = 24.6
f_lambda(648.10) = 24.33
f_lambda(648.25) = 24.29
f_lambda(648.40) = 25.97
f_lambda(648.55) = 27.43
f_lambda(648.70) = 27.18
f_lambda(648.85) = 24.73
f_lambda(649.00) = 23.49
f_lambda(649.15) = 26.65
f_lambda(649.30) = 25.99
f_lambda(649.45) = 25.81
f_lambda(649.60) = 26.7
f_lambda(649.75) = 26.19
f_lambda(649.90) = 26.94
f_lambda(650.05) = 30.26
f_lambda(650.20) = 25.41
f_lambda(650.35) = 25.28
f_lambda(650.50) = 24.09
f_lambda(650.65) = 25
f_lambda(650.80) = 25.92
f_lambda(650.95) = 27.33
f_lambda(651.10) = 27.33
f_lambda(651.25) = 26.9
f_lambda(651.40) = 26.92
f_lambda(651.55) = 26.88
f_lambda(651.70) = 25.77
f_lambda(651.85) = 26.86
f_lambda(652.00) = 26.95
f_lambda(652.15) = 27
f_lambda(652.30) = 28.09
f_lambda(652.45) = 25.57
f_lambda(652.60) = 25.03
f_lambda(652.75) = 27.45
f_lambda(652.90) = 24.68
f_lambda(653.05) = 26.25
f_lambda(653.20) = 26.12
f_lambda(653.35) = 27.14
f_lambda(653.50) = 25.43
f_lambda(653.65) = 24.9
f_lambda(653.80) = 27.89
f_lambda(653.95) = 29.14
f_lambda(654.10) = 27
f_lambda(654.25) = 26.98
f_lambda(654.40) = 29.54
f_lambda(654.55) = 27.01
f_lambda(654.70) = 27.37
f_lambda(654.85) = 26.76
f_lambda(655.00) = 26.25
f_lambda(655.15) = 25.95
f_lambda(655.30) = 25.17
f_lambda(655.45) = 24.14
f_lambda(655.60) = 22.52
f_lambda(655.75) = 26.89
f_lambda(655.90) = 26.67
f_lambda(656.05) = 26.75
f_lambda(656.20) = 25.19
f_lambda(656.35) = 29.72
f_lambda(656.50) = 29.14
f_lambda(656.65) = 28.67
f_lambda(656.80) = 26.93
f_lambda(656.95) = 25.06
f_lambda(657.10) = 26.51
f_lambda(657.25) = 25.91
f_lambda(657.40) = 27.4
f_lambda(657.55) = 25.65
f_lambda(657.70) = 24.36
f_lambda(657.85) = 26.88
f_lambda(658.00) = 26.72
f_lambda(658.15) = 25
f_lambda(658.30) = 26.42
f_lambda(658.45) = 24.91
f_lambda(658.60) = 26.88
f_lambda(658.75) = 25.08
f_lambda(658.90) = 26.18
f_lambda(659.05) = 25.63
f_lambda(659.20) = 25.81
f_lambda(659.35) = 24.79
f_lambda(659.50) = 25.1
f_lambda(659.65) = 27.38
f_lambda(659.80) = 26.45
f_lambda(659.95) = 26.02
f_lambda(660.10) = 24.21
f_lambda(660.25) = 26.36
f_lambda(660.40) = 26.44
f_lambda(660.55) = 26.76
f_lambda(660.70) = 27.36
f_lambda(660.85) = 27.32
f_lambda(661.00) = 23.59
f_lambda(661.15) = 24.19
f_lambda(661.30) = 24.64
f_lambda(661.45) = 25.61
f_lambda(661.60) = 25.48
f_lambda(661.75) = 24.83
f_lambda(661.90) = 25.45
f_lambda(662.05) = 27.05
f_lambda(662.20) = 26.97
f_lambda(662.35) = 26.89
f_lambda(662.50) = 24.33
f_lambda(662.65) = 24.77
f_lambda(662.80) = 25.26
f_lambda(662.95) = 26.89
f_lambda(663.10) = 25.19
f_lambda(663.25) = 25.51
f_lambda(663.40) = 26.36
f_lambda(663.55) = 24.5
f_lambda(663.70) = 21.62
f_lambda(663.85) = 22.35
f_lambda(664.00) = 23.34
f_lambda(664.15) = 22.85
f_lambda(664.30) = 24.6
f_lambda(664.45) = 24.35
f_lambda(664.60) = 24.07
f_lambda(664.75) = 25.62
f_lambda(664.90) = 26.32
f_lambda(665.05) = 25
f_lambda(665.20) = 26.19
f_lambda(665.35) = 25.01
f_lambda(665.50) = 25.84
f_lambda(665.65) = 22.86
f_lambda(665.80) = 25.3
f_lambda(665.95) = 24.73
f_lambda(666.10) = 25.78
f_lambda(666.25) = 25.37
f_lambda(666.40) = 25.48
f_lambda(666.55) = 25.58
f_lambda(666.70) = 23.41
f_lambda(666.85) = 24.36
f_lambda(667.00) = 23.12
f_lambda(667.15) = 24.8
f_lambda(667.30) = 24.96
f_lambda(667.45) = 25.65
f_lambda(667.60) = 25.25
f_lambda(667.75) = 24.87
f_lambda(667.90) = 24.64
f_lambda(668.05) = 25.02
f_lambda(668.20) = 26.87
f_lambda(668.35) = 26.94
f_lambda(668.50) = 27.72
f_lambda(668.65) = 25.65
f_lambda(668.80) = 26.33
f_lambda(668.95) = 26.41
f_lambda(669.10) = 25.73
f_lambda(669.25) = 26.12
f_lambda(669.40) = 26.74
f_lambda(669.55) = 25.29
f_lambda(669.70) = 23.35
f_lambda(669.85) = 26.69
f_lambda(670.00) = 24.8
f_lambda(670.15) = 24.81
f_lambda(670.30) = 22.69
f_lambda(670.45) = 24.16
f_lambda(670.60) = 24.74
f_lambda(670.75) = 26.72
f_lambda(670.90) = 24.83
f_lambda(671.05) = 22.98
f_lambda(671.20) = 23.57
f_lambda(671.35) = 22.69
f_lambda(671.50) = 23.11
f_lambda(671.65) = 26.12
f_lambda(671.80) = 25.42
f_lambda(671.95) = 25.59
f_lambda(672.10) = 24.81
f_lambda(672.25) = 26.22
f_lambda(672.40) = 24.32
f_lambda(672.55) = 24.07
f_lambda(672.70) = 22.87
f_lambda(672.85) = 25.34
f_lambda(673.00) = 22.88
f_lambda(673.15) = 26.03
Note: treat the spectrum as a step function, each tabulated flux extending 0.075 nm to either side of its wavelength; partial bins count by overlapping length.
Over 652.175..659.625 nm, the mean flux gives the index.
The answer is 26.4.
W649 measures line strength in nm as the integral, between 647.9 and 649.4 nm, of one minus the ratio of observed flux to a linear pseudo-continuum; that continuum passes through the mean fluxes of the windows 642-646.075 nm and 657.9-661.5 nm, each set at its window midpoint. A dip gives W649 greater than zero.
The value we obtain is 0.04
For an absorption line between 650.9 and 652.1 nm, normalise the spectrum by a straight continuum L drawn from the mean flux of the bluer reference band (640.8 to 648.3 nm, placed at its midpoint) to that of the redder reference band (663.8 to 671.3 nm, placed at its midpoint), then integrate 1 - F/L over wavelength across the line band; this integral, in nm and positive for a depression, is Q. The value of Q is -0.05 nm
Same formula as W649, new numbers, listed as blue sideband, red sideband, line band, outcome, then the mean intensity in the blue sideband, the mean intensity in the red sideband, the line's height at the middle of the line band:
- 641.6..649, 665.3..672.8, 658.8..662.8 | -0.06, 26.1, 25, 25.4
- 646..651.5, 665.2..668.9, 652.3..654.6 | -0.08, 26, 25.3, 25.8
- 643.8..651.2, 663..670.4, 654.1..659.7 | -0.17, 26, 25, 25.5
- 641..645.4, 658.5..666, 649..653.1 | -0.09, 26.2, 25.3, 25.8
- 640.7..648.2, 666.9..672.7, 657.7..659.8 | -0.03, 26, 25.1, 25.5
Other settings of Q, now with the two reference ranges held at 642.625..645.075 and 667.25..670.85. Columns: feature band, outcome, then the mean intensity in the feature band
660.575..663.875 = 0.05 nm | 25.3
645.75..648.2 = 0.05 nm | 25.7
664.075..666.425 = 0.06 nm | 24.9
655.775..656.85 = -0.07 nm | 27.6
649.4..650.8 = 0.00 nm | 26.2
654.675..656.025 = 0.01 nm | 25.7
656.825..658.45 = -0.01 nm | 26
